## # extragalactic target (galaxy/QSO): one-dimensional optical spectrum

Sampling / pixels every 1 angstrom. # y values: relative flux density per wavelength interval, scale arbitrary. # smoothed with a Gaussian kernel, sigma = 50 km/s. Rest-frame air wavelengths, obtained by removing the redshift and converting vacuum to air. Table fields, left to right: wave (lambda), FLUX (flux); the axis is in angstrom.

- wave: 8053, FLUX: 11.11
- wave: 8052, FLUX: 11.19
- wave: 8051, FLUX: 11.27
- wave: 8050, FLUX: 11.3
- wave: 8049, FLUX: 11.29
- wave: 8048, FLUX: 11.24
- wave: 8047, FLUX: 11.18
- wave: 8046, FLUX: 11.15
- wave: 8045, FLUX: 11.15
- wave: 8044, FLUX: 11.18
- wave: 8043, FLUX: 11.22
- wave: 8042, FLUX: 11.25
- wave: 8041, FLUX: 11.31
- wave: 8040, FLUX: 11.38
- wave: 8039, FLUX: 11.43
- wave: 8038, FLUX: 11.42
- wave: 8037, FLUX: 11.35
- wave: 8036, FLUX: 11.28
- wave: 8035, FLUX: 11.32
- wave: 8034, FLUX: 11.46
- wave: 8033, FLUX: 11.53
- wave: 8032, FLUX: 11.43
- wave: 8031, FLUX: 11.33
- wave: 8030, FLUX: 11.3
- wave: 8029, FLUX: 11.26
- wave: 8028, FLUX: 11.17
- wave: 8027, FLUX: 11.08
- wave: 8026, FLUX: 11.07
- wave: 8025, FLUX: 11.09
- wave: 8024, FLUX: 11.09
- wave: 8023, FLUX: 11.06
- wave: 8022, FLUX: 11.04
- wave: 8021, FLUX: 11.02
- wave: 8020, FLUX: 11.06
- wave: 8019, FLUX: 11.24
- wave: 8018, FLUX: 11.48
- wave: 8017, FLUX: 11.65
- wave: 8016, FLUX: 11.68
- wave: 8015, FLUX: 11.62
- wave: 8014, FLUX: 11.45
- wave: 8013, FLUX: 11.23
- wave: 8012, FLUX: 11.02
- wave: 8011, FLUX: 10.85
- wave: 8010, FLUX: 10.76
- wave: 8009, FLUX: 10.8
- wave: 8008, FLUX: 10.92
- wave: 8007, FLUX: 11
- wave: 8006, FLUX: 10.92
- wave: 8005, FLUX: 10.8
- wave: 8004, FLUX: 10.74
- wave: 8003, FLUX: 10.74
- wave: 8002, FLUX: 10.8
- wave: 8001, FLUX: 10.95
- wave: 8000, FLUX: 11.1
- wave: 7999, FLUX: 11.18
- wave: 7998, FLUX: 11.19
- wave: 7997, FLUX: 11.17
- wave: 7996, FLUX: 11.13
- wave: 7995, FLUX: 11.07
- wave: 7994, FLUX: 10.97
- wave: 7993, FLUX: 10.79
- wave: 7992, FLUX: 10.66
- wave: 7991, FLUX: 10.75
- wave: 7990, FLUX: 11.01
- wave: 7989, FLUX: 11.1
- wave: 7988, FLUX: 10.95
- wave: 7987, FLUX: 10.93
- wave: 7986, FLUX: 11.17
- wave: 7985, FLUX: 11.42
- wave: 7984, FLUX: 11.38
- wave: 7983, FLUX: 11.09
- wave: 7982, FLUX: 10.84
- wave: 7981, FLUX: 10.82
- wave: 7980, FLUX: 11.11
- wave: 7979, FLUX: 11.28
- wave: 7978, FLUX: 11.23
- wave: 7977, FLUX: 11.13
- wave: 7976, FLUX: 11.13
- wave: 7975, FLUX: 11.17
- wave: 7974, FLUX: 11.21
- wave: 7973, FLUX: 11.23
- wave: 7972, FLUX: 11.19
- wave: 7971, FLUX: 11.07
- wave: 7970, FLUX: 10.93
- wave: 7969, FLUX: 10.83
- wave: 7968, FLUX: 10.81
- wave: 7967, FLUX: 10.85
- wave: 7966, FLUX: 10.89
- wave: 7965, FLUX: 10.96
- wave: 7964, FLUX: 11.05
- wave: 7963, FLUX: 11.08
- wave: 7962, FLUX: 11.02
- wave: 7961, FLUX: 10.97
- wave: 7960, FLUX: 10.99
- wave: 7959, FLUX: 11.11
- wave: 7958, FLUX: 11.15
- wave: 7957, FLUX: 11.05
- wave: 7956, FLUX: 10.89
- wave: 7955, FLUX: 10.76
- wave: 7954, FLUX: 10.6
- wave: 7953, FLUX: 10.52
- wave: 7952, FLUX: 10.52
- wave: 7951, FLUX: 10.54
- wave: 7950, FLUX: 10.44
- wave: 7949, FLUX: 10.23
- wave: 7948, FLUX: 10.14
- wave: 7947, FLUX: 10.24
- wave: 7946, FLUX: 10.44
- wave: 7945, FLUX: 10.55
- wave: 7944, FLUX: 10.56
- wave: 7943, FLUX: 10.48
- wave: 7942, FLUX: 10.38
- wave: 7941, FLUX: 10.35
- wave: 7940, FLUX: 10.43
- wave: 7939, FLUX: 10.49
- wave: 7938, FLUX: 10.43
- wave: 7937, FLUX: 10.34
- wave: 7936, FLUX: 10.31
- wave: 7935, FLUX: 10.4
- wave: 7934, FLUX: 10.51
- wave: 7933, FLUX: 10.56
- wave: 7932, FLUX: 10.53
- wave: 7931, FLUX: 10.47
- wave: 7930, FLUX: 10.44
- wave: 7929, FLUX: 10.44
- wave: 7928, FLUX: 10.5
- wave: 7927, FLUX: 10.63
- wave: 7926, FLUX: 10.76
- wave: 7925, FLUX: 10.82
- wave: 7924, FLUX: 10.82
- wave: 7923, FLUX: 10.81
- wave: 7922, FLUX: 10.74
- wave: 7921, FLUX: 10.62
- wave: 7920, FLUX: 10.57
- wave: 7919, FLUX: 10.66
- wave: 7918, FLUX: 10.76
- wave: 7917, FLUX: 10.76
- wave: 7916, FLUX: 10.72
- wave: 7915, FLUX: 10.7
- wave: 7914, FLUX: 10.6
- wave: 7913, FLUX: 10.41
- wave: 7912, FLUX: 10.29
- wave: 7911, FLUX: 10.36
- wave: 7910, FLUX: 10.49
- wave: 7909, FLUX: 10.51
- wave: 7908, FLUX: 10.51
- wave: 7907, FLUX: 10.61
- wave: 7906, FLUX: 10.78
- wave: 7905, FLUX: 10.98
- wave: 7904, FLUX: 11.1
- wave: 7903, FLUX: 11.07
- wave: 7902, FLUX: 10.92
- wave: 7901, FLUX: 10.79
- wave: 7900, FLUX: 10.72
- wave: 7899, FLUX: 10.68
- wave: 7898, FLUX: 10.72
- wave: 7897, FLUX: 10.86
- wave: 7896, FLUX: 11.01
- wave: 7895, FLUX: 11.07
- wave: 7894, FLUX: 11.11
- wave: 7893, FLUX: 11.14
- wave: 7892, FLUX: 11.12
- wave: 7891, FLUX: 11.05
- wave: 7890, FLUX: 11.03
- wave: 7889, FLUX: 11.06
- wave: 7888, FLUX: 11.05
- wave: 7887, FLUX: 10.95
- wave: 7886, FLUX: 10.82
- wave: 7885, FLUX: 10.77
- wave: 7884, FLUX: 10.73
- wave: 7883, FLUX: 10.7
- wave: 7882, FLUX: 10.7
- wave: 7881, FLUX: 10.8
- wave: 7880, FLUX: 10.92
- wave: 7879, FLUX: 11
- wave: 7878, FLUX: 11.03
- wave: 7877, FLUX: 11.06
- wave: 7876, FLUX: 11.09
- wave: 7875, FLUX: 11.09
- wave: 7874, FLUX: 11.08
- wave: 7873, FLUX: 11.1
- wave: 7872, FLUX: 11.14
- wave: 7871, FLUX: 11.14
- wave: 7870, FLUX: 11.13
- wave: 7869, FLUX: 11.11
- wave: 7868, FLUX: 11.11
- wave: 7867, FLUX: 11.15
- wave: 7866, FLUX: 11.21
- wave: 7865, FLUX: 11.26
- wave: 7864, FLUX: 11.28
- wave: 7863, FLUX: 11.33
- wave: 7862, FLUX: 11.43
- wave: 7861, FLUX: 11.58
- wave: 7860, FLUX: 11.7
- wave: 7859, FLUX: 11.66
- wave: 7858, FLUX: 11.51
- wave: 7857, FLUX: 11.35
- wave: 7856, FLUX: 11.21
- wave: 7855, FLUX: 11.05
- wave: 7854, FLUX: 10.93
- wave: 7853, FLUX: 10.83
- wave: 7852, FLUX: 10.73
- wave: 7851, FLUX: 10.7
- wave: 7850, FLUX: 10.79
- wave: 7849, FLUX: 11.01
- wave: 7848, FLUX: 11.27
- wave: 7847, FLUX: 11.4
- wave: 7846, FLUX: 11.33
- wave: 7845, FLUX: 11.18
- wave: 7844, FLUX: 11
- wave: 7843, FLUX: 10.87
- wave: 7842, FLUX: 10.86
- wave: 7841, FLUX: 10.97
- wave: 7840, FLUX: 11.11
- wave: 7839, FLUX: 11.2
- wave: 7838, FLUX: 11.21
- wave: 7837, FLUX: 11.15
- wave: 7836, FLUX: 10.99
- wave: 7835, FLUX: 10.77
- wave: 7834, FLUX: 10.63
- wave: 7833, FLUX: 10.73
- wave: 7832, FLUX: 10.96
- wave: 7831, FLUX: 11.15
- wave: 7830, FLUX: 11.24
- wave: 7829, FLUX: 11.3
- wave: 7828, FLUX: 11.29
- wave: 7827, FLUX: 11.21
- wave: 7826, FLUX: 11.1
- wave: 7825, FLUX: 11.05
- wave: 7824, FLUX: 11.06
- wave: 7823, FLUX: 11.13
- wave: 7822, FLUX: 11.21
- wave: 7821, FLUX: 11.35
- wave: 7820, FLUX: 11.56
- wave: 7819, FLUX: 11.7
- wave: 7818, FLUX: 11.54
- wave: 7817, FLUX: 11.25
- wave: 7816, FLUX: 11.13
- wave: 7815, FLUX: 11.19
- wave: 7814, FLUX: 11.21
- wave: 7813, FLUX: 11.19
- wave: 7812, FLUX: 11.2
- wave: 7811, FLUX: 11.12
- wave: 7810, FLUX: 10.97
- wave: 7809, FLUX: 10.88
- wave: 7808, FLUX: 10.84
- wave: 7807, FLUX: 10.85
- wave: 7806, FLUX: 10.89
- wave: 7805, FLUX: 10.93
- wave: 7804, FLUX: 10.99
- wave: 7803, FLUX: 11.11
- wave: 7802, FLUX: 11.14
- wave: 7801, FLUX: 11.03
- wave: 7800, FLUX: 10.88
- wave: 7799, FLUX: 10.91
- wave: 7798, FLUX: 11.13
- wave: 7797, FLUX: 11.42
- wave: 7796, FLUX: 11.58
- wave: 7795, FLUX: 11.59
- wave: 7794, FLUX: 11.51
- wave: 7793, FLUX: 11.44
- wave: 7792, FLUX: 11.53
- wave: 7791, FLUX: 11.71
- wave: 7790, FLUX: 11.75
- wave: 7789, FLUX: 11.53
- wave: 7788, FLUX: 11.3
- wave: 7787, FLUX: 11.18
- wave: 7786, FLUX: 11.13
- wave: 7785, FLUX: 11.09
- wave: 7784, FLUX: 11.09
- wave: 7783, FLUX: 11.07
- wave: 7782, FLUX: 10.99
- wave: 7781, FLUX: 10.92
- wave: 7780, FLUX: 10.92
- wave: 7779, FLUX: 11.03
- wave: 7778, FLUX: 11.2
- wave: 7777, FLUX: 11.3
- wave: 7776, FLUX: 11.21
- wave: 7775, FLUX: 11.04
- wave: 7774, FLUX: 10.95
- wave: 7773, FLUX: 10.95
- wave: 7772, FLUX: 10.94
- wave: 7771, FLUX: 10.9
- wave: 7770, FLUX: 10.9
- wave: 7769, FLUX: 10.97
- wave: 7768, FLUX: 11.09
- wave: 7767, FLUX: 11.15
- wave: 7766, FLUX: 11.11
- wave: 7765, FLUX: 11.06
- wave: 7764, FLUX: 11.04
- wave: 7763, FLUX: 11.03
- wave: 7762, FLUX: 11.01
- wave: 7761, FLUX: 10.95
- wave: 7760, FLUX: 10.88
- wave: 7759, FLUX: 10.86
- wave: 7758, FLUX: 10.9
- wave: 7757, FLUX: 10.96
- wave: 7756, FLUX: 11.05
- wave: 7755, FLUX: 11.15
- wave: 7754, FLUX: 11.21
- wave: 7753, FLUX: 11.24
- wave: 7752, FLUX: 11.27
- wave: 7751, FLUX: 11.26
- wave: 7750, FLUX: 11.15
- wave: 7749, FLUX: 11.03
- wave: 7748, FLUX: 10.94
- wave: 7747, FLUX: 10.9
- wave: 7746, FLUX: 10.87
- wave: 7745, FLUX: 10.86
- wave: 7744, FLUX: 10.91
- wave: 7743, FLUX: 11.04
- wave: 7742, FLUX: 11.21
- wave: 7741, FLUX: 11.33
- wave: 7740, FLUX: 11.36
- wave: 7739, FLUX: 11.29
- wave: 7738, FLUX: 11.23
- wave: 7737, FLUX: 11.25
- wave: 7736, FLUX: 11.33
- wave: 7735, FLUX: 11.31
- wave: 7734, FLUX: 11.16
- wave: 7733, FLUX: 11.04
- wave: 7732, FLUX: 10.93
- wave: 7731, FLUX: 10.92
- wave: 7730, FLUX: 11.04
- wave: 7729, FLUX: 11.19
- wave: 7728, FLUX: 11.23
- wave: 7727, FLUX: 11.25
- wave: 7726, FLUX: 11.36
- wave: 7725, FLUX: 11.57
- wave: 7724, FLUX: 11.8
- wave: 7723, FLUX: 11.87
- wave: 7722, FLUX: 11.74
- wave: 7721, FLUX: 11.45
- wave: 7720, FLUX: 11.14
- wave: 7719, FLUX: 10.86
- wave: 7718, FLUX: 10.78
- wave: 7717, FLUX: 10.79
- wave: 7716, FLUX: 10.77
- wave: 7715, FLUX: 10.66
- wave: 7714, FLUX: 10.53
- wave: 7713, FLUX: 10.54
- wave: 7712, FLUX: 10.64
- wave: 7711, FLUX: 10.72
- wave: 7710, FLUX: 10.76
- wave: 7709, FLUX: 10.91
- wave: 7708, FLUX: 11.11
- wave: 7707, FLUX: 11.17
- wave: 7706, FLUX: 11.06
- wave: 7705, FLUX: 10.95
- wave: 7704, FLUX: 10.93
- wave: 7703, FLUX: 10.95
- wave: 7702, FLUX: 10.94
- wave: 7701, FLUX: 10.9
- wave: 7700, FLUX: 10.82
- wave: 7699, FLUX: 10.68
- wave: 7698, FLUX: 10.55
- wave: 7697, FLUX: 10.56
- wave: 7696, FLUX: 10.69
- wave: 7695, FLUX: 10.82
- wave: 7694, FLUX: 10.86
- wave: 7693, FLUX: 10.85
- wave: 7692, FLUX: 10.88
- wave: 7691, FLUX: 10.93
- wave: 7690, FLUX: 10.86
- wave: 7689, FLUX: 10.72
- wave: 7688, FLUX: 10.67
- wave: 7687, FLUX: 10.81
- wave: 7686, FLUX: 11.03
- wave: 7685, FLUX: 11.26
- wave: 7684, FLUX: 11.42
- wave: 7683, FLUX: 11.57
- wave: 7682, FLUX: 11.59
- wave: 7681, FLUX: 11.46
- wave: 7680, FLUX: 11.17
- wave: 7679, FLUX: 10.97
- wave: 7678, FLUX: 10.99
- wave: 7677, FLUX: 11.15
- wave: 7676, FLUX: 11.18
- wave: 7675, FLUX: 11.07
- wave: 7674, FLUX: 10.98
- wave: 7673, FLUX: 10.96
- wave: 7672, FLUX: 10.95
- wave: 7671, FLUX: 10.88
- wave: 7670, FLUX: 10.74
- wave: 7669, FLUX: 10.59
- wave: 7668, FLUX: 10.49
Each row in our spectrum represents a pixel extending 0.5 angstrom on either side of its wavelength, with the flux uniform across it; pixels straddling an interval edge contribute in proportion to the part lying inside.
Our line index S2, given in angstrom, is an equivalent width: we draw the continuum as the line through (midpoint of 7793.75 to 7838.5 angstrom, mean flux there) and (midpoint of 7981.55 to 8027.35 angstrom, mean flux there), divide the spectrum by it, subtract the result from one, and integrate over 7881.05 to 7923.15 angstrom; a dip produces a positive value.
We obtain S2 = 1.21 angstrom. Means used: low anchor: 11.1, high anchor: 11.1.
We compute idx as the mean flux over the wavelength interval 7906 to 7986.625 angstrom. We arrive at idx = 10.7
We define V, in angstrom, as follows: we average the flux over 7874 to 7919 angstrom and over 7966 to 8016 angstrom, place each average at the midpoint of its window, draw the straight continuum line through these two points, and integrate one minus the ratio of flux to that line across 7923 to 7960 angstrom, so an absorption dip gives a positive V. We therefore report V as 1.3 angstrom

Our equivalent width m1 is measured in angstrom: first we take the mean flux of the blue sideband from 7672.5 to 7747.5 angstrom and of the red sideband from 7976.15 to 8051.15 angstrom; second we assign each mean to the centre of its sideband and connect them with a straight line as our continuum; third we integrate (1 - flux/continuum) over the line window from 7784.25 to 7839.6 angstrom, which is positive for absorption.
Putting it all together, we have -0.5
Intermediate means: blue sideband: 11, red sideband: 11.1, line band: 11.2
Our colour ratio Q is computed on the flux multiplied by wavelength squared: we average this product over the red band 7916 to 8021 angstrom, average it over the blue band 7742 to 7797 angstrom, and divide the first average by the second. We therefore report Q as 1.03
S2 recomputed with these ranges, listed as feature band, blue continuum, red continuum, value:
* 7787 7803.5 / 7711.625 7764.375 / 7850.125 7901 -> -0.4 angstrom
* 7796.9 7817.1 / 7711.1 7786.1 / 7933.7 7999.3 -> -0.1 angstrom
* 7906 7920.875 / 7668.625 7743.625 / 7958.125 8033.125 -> 0.7 angstrom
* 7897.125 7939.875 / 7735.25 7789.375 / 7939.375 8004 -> 1.2 angstrom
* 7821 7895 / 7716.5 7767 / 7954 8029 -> 0.1 angstrom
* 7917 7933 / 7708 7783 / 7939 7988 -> 0.4 angstrom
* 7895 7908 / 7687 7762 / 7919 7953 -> -0.3 angstrom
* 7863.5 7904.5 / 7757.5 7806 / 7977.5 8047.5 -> 0.5 angstrom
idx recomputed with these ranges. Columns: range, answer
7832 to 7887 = 11.1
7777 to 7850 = 11.2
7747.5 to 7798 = 11.1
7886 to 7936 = 10.7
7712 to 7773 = 11.1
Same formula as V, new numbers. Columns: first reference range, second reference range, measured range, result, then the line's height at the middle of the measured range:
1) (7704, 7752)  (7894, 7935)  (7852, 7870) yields -0.76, 10.8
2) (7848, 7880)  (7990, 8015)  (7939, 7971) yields 0.96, 11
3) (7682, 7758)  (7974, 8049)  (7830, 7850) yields 0.07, 11.1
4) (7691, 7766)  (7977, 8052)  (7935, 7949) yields 0.91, 11.1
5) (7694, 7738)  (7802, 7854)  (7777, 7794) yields -0.30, 11.1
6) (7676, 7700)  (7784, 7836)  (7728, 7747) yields -0.10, 11.1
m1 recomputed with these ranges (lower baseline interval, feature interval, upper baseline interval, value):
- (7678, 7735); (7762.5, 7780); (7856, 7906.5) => 0.0 angstrom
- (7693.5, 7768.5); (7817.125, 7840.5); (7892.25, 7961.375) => -0.7 angstrom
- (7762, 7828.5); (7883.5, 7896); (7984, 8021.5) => 0.1 angstrom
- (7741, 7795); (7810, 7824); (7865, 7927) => -0.3 angstrom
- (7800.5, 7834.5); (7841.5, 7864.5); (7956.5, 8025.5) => -0.1 angstrom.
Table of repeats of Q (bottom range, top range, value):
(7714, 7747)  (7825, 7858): 1.02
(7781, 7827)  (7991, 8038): 1.05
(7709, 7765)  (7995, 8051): 1.08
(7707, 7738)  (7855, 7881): 1.05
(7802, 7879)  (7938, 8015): 1.01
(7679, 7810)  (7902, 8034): 1.04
